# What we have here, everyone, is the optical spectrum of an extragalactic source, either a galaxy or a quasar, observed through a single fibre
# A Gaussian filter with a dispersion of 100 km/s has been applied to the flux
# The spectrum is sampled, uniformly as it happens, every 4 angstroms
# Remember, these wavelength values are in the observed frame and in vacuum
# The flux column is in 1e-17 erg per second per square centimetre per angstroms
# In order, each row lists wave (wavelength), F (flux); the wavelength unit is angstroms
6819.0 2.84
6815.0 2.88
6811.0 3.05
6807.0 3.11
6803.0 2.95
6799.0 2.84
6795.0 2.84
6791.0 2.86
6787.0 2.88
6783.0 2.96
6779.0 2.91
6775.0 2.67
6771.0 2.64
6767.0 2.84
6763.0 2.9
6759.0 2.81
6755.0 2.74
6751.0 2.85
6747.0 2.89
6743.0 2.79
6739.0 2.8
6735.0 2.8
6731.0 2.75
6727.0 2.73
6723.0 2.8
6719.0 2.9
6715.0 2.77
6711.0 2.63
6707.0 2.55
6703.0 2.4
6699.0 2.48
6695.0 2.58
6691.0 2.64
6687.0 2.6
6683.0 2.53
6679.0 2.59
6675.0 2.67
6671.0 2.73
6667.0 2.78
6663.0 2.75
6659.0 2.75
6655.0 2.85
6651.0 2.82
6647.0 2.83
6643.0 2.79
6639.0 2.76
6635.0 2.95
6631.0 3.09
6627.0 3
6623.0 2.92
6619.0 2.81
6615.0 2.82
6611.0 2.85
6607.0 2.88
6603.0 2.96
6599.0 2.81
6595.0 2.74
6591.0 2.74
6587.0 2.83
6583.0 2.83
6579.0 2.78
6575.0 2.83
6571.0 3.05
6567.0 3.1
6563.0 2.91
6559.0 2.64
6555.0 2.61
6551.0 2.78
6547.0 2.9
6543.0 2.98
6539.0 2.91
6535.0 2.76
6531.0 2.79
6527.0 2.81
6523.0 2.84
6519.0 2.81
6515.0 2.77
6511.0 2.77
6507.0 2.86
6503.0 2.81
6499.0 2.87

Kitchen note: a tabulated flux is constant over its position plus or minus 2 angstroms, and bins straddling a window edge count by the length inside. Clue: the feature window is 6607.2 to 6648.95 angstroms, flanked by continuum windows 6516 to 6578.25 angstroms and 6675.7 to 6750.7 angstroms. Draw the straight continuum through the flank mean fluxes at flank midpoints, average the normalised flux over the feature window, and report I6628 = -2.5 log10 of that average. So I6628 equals -0.044 mag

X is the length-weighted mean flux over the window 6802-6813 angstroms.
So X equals 3.04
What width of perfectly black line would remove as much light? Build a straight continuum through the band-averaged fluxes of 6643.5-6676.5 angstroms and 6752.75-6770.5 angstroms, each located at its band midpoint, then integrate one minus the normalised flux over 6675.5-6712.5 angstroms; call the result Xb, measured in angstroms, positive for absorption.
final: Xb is 3.0 angstroms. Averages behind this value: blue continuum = 2.77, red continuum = 2.81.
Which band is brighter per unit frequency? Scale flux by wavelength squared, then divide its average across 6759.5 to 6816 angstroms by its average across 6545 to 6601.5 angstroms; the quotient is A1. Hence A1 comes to 1.1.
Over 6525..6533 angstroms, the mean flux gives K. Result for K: 2.8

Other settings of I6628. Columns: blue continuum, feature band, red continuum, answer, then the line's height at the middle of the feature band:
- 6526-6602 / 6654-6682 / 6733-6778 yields 0.04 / 2.81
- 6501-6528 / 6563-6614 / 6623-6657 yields 0.00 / 2.86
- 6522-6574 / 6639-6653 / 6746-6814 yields 0.02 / 2.86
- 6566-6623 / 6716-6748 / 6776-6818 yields 0.04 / 2.9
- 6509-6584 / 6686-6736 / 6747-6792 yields 0.07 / 2.83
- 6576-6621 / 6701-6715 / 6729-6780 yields 0.10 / 2.8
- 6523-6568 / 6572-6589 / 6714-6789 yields 0.00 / 2.83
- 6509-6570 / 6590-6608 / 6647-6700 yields -0.02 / 2.76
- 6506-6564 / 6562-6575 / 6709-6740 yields -0.07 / 2.8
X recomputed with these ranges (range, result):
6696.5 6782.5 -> 2.75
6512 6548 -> 2.84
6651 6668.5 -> 2.79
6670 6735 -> 2.65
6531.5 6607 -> 2.84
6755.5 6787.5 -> 2.82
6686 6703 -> 2.55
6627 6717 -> 2.71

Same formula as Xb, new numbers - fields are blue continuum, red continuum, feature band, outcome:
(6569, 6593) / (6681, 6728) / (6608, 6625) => -0.4 angstroms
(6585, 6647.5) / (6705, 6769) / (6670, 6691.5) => 1.5 angstroms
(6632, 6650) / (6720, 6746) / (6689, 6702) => 1.2 angstroms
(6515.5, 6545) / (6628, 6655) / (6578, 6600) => 0.5 angstroms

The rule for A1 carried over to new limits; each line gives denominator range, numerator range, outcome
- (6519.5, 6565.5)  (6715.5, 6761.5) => 1.06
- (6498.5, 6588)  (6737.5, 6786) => 1.06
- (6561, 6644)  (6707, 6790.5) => 1.02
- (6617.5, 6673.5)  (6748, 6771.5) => 1.02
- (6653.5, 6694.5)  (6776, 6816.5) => 1.13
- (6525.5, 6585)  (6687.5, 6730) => 0.97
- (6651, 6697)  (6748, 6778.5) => 1.07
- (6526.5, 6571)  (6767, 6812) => 1.09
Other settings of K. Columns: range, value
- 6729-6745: 2.79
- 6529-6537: 2.77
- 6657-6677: 2.74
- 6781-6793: 2.9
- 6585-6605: 2.82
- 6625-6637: 3.01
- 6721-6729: 2.76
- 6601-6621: 2.86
